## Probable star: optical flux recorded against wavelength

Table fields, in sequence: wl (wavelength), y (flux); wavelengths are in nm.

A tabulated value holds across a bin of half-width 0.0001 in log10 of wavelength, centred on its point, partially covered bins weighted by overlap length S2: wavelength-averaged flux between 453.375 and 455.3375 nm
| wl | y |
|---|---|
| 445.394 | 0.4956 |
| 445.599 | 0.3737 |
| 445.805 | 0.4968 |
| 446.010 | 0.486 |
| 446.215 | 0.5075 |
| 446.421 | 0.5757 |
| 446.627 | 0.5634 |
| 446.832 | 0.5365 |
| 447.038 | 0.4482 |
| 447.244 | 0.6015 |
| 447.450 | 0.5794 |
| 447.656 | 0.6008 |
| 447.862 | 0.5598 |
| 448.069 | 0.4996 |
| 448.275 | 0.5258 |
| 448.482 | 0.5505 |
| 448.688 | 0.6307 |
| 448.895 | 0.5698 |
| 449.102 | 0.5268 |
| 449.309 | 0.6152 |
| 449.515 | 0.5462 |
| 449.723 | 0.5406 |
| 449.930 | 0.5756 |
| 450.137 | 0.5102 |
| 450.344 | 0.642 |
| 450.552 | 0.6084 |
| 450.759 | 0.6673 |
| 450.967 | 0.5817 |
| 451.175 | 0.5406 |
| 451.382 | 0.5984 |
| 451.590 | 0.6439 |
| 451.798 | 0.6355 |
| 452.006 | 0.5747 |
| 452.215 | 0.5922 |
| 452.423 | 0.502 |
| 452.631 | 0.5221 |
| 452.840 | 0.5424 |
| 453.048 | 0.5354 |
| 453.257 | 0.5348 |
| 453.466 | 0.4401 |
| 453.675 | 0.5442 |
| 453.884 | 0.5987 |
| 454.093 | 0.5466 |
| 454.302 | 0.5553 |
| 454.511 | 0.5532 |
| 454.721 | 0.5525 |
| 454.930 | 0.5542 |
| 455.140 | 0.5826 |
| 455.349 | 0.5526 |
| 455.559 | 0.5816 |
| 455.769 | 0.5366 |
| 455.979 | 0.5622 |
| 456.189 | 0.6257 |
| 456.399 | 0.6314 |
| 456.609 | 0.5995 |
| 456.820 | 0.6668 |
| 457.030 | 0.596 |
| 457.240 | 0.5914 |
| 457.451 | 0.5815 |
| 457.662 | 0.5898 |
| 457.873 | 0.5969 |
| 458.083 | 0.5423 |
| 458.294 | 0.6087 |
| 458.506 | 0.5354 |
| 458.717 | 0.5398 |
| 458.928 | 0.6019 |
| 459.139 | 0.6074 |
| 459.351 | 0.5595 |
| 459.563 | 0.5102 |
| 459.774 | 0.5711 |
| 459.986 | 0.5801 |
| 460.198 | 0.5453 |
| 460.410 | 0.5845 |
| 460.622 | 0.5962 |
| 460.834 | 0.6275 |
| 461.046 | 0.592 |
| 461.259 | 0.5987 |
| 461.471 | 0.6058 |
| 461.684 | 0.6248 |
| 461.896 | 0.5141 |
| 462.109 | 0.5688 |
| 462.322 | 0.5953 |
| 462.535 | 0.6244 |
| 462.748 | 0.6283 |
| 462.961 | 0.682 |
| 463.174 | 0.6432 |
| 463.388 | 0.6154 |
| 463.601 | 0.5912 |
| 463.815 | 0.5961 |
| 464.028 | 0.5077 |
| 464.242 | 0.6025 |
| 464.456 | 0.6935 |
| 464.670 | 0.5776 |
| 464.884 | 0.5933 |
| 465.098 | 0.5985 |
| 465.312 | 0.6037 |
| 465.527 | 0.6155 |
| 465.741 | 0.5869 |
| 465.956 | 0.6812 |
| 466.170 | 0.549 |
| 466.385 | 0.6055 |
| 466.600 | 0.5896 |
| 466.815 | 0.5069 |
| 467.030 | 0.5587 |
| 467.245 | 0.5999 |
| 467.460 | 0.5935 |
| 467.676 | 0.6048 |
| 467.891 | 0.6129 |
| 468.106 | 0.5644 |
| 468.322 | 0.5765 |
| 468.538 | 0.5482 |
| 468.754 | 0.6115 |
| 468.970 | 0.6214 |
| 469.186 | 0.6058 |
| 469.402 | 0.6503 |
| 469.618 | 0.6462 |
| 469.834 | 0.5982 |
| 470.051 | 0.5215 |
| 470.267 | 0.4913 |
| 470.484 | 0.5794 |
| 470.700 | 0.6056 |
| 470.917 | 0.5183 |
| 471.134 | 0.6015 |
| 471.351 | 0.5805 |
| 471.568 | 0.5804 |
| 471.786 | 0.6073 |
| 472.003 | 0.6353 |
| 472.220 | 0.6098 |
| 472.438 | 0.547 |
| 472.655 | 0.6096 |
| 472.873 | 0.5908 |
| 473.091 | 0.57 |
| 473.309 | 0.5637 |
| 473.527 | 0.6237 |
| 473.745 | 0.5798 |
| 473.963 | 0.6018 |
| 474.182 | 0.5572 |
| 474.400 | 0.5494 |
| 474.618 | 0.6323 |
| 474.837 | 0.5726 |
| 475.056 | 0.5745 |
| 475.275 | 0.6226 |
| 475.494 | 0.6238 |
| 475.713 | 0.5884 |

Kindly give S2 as 0.549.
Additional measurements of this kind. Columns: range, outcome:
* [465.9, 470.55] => 0.586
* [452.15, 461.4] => 0.57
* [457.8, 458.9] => 0.567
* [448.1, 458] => 0.573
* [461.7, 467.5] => 0.598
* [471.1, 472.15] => 0.601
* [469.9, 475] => 0.58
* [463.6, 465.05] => 0.595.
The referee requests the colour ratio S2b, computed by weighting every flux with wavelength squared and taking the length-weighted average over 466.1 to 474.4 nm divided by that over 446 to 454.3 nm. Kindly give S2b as 1.1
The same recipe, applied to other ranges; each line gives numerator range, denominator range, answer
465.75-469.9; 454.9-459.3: 1.07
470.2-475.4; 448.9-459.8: 1.11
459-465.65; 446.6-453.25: 1.11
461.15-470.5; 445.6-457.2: 1.12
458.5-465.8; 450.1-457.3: 1.07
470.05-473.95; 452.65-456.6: 1.12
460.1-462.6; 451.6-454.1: 1.11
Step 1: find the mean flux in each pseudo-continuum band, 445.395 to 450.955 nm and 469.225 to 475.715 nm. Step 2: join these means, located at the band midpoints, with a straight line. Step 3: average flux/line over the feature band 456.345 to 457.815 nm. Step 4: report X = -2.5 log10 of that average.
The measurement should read -0.08 mag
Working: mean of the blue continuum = 0.551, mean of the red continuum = 0.588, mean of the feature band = 0.607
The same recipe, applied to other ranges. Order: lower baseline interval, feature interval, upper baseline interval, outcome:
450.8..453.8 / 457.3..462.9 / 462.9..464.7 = 0.022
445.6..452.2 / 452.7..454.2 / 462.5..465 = 0.086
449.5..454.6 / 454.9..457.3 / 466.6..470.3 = -0.039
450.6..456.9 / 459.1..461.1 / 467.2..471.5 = 0.003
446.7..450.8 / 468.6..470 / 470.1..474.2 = -0.066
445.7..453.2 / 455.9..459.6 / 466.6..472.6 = -0.030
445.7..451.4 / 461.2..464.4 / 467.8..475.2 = -0.046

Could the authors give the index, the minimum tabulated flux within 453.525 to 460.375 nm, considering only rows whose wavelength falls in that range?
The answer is 0.5102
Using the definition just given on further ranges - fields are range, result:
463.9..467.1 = 0.5069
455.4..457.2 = 0.5366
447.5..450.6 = 0.4996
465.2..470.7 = 0.4913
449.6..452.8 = 0.502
